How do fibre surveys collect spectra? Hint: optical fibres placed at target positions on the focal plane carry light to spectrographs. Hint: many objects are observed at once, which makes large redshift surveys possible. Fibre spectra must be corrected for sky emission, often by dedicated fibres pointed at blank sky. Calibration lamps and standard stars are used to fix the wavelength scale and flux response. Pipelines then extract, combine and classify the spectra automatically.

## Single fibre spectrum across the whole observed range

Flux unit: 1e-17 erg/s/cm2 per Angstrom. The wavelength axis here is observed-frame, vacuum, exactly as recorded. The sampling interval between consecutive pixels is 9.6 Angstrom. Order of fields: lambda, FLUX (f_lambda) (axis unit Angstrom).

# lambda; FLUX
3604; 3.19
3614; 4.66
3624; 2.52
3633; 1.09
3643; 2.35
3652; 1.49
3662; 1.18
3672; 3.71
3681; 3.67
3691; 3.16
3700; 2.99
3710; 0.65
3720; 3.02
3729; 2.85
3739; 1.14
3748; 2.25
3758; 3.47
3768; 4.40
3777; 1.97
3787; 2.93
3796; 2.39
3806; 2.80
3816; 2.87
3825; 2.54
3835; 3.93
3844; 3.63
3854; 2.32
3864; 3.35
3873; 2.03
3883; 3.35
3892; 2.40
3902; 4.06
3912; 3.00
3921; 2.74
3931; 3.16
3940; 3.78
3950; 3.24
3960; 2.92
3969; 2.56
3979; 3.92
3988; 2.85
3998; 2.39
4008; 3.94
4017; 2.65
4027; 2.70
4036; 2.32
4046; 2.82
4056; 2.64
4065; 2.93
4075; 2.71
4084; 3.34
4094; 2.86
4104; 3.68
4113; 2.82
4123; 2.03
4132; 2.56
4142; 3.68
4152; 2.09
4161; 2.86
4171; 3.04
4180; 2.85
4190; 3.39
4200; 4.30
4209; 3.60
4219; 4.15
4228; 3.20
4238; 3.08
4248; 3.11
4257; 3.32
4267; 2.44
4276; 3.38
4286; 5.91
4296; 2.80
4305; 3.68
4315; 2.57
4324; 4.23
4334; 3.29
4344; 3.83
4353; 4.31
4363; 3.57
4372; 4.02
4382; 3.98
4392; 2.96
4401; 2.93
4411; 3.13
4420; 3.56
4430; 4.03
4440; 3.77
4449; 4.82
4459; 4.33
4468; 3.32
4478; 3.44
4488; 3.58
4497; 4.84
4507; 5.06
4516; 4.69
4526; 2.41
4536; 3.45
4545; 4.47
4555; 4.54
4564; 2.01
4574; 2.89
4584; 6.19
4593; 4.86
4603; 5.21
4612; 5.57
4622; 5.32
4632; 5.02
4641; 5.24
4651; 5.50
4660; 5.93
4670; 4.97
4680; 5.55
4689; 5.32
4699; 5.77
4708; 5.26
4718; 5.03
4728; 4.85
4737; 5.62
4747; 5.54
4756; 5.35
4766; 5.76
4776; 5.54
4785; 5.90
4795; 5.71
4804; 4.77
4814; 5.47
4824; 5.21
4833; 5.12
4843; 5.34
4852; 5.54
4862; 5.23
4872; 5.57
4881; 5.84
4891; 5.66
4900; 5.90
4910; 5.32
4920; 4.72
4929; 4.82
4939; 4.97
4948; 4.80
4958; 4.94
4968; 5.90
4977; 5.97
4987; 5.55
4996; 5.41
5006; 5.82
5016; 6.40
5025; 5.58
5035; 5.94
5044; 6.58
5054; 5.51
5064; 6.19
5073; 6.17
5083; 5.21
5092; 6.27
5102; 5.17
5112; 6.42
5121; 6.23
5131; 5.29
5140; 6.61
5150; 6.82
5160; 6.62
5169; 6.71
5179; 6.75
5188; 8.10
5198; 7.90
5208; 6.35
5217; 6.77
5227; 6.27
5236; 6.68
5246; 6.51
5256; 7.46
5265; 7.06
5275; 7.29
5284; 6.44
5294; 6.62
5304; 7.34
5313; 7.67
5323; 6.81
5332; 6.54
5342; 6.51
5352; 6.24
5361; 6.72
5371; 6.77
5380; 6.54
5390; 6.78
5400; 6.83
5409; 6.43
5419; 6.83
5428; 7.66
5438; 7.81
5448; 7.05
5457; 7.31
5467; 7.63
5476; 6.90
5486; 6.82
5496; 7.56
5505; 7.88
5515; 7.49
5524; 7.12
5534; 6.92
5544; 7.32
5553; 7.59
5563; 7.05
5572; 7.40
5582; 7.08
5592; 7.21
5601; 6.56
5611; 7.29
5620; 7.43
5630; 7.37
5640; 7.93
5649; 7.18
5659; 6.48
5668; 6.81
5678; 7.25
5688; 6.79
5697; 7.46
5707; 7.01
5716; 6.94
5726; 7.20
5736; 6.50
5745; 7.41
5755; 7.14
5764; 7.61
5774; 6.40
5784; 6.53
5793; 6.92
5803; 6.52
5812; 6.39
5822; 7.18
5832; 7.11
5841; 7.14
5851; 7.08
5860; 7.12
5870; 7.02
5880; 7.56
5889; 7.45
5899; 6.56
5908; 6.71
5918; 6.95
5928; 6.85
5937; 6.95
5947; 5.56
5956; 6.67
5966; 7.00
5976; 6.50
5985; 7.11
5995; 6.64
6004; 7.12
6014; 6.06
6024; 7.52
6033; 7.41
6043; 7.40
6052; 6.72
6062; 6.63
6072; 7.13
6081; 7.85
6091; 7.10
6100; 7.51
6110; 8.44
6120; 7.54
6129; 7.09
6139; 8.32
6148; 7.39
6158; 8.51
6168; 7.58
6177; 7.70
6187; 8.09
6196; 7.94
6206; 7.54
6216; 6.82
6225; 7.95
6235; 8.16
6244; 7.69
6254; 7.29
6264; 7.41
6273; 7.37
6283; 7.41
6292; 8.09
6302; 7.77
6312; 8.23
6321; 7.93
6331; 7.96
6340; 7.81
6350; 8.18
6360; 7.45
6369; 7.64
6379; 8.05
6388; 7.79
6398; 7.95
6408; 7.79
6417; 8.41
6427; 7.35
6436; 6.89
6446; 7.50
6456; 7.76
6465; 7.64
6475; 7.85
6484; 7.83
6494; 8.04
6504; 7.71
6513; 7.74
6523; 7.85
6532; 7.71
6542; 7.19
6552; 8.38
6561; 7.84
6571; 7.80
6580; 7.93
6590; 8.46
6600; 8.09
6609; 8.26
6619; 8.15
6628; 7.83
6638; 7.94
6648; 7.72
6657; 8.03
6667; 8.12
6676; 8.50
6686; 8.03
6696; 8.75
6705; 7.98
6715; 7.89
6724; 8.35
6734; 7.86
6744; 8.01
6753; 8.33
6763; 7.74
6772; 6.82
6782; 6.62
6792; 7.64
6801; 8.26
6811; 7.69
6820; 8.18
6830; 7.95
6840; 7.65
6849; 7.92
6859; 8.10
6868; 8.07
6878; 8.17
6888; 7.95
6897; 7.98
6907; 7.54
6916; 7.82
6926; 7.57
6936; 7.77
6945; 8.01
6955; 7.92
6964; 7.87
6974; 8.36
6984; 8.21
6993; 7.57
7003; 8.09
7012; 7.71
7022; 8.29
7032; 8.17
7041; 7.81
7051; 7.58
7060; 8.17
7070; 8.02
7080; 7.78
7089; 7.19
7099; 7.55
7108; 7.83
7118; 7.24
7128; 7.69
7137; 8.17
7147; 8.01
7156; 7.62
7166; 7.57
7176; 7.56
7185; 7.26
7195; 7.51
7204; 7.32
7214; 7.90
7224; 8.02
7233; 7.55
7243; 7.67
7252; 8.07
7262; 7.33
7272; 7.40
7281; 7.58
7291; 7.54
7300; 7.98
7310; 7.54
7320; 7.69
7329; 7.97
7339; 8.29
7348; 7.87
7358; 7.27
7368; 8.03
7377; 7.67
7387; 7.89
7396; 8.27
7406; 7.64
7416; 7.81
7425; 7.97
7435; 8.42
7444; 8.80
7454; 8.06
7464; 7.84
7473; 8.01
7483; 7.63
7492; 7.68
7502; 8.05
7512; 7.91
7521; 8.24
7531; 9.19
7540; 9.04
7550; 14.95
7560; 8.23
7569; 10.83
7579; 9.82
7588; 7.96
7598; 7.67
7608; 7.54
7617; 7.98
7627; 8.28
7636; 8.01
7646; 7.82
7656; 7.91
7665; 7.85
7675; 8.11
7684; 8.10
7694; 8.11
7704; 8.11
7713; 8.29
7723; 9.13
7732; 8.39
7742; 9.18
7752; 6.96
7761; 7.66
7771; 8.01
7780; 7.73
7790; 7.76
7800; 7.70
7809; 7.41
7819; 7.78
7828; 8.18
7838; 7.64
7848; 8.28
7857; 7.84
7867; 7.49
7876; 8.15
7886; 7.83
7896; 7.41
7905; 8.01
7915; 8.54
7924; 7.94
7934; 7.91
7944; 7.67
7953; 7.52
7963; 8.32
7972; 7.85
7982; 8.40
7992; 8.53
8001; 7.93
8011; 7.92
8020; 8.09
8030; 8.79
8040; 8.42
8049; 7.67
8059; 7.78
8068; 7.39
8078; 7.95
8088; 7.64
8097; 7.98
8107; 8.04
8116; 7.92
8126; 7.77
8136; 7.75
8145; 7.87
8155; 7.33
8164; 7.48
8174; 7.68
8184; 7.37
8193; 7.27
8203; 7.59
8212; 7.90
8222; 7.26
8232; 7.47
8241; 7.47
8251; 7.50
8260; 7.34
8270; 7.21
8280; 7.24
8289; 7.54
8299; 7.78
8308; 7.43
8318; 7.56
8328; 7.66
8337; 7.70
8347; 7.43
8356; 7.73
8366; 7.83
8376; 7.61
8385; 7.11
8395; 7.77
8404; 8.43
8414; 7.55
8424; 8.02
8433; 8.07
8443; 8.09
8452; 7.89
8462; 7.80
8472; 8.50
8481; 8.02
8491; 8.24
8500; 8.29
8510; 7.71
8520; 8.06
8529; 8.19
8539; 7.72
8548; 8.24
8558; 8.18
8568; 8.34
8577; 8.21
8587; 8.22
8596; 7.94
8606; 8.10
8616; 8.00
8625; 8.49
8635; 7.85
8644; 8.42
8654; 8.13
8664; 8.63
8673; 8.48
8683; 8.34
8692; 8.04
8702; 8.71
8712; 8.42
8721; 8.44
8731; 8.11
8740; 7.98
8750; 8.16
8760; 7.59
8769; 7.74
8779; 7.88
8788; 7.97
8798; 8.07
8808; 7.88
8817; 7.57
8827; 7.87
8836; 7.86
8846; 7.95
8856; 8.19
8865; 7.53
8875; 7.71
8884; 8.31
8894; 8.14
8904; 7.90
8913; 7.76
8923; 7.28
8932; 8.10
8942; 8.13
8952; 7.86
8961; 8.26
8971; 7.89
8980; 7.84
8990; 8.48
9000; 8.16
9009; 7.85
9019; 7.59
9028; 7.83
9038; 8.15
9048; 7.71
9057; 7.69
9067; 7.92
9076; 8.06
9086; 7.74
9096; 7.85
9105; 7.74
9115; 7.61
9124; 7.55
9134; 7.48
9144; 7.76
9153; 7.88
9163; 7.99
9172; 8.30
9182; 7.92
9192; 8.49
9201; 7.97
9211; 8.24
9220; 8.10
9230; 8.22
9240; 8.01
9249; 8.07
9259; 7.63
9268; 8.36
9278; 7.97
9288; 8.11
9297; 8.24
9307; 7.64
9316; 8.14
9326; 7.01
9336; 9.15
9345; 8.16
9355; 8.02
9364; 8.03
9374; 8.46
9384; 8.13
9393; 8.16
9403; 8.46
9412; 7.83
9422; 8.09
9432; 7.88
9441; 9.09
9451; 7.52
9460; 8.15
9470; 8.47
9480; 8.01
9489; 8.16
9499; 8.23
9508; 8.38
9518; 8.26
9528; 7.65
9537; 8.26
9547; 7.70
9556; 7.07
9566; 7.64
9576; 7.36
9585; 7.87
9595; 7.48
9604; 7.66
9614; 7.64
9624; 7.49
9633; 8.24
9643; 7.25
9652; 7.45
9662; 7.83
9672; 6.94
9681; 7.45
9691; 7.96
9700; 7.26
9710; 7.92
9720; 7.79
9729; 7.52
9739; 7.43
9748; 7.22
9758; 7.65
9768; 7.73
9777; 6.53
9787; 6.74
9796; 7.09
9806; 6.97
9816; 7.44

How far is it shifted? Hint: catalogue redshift 0.15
